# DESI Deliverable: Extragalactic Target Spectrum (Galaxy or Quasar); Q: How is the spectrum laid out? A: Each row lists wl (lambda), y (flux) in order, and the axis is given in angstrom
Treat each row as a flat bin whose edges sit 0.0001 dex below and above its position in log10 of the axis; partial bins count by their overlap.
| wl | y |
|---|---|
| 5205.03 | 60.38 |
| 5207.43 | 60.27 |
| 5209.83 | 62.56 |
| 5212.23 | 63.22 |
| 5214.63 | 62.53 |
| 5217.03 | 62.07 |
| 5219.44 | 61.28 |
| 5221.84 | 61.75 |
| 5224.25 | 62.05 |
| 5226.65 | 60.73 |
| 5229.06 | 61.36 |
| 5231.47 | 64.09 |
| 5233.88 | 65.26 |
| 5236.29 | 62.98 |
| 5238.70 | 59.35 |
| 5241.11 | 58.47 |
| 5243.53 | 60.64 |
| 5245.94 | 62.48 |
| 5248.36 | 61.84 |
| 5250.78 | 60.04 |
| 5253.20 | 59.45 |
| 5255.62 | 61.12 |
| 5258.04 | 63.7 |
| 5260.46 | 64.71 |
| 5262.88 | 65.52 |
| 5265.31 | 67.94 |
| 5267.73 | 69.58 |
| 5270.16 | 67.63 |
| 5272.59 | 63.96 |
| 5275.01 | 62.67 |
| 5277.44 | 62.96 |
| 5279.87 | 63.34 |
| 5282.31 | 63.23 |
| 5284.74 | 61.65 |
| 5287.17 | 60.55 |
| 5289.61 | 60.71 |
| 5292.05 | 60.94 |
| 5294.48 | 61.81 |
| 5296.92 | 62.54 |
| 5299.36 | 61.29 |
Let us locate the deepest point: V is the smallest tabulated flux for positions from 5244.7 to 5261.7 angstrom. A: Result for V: 59.45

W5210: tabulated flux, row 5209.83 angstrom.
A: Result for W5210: 62.56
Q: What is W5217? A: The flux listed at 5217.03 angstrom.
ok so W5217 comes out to 62.07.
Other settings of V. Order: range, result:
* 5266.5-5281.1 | 62.67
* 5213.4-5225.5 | 61.28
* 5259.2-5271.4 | 64.71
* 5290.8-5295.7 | 60.94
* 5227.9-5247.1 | 58.47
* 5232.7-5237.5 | 62.98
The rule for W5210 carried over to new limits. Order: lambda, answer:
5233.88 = 65.26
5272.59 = 63.96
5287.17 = 60.55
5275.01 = 62.67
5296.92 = 62.54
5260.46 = 64.71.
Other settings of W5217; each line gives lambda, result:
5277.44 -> 62.96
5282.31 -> 63.23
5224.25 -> 62.05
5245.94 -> 62.48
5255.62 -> 61.12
